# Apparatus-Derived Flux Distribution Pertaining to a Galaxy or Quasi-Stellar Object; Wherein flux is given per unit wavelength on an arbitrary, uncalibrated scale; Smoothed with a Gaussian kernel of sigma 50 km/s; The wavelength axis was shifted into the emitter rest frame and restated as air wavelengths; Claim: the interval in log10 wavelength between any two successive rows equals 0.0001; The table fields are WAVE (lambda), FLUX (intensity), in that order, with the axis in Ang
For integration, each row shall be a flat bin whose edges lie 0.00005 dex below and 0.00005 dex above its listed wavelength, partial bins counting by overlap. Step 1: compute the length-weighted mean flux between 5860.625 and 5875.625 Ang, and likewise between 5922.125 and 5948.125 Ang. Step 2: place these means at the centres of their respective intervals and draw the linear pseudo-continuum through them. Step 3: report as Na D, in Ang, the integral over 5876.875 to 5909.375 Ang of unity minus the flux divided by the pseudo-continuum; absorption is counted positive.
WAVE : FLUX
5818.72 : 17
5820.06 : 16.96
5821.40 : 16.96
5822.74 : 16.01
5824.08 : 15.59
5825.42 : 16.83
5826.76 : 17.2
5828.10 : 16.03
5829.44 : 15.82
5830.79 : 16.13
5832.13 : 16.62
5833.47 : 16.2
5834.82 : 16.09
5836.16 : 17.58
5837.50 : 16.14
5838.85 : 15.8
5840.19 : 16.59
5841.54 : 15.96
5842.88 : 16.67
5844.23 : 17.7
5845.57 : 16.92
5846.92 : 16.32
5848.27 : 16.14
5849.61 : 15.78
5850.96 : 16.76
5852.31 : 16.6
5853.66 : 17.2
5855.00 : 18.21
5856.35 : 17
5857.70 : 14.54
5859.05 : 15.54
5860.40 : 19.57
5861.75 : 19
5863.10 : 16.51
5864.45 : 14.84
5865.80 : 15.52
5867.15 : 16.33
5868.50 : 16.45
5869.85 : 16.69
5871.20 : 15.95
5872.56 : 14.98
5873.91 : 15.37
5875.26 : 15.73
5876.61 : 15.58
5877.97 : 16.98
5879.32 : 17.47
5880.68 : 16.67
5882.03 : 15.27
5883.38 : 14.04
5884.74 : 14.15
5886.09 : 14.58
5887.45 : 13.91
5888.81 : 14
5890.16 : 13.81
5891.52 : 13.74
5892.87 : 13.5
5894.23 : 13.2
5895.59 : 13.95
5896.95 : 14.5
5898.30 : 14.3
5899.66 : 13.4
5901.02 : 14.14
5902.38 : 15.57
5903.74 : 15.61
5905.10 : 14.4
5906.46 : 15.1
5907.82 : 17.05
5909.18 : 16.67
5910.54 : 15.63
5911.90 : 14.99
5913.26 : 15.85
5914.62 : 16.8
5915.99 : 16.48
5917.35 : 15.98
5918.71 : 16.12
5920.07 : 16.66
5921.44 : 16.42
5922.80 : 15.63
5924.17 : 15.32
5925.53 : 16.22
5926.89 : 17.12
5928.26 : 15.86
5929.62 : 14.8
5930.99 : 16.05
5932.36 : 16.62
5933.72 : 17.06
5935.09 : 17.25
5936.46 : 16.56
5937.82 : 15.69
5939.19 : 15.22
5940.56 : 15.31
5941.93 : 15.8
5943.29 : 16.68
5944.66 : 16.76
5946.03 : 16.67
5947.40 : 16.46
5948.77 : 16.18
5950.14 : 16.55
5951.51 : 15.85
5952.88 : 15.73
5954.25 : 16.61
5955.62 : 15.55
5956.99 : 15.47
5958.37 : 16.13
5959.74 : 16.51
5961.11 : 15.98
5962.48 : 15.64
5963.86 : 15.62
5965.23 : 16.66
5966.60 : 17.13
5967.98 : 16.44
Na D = 2.8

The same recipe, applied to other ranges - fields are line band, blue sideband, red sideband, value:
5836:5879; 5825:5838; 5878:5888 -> -1.6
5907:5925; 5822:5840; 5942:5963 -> 0.1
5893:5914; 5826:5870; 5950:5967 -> 1.8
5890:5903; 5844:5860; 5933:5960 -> 1.9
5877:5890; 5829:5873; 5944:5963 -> 1.0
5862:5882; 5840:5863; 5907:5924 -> 0.6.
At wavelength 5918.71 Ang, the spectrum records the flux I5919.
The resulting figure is 16.12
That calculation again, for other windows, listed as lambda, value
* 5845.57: 16.92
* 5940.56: 15.31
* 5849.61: 15.78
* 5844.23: 17.7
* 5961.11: 15.98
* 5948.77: 16.18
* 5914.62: 16.8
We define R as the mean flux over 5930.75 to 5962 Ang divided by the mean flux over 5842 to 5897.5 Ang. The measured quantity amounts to 1.03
